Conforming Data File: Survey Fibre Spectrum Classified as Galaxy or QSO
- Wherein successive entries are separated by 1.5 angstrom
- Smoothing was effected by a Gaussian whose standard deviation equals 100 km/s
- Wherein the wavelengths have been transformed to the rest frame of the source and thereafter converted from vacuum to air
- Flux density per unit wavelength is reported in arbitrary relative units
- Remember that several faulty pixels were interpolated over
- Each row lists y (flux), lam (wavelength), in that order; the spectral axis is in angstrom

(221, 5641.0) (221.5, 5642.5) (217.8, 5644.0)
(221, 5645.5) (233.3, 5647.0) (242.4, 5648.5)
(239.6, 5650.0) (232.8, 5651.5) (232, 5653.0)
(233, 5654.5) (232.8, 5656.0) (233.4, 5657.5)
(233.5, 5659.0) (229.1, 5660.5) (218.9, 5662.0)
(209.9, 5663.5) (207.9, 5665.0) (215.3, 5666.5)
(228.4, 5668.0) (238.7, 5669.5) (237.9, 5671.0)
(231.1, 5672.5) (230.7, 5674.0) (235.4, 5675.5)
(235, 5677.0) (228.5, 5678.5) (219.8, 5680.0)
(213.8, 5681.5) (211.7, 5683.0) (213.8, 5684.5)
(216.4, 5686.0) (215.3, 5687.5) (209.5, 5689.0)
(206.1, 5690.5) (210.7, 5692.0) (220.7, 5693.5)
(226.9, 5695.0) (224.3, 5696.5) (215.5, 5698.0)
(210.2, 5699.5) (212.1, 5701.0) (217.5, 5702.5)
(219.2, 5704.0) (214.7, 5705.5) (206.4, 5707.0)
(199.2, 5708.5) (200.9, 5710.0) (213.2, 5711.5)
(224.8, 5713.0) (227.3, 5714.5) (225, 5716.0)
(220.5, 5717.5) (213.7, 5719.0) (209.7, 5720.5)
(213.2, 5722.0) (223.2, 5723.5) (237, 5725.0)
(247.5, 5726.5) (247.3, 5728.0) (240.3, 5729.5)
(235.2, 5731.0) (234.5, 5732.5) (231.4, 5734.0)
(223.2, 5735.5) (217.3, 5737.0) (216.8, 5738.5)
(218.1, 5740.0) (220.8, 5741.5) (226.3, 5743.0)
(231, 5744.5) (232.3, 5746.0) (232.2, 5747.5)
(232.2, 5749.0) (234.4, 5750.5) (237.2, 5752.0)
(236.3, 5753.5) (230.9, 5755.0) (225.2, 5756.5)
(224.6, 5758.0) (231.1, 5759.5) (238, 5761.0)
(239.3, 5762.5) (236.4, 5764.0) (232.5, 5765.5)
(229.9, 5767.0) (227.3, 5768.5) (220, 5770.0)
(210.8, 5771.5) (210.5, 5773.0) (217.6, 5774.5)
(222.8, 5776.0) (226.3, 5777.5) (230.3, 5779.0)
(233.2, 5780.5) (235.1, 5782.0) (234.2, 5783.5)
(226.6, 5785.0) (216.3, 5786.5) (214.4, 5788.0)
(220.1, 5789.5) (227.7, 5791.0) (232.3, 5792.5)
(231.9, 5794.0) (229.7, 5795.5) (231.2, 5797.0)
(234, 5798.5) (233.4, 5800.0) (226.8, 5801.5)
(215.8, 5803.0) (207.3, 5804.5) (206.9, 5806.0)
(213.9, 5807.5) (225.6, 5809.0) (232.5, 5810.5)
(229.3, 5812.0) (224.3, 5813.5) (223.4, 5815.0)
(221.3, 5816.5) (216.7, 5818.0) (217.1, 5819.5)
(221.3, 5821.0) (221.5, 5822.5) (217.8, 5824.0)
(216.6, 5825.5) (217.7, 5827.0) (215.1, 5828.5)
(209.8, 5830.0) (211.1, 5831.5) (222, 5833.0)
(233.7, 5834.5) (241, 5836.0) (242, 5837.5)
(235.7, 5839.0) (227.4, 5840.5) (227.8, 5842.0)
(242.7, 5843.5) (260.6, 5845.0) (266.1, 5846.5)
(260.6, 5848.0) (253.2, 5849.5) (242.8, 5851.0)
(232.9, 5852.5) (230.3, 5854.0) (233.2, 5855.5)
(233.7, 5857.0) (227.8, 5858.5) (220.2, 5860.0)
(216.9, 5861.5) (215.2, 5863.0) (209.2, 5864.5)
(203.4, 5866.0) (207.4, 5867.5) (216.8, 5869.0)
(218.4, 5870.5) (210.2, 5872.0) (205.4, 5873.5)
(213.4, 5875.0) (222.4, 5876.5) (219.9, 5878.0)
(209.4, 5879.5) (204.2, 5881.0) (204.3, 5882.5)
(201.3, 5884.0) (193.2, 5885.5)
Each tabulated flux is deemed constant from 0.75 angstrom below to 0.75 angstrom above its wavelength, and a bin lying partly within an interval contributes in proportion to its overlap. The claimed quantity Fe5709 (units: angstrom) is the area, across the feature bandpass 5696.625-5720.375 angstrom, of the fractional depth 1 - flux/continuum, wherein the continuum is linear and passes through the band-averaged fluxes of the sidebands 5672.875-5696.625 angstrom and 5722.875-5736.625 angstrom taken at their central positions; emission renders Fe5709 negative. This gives 1.4 angstrom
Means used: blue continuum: 220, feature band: 215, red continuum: 235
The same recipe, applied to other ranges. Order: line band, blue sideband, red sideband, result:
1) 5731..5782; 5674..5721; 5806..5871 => -1.6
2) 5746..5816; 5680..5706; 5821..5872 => -1.4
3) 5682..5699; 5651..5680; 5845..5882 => 0.9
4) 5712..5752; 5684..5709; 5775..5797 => -1.5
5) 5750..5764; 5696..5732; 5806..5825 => -0.8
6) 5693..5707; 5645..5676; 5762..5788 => 0.7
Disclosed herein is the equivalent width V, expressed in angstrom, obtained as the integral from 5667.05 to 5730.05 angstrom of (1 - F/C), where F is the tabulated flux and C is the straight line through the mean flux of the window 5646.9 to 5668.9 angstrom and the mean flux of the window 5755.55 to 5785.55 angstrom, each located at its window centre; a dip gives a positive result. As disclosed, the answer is 1.9 angstrom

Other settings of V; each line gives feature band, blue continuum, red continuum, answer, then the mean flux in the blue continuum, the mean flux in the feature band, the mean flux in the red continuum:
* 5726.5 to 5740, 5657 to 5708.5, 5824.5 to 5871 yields -0.50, 220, 231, 229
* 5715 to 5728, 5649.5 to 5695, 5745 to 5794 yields 0.05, 224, 225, 228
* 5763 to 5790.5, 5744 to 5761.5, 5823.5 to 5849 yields 0.87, 232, 225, 233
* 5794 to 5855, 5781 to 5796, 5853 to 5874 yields -1.64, 227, 229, 218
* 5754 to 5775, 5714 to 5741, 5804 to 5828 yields -0.30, 227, 227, 220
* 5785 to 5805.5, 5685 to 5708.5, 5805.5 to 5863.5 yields 0.00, 215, 225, 229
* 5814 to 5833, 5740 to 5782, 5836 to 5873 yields 1.01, 228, 218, 231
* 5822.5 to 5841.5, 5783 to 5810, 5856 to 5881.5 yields -0.39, 224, 224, 215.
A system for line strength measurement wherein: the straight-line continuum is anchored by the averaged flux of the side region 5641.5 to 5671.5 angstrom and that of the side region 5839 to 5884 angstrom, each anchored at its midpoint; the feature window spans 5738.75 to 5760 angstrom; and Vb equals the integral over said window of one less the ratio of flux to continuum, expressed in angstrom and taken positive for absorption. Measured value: -0.2 angstrom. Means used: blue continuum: 228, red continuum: 225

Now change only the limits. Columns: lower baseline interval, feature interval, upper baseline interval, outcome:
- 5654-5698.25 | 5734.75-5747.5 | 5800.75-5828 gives -0.14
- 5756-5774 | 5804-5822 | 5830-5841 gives 0.65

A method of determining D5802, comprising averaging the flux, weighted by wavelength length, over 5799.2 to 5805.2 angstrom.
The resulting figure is 221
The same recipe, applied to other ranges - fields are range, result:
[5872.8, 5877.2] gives 214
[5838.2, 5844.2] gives 233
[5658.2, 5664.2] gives 223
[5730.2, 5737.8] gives 228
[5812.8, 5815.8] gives 224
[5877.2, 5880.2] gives 215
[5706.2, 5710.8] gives 202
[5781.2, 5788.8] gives 225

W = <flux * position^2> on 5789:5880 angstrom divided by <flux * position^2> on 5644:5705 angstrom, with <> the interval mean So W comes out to 1.07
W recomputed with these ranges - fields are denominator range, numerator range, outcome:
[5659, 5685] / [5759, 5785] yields 1.05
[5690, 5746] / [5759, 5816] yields 1.04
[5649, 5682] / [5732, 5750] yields 1.02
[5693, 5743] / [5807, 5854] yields 1.08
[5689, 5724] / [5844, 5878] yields 1.11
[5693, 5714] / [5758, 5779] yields 1.08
